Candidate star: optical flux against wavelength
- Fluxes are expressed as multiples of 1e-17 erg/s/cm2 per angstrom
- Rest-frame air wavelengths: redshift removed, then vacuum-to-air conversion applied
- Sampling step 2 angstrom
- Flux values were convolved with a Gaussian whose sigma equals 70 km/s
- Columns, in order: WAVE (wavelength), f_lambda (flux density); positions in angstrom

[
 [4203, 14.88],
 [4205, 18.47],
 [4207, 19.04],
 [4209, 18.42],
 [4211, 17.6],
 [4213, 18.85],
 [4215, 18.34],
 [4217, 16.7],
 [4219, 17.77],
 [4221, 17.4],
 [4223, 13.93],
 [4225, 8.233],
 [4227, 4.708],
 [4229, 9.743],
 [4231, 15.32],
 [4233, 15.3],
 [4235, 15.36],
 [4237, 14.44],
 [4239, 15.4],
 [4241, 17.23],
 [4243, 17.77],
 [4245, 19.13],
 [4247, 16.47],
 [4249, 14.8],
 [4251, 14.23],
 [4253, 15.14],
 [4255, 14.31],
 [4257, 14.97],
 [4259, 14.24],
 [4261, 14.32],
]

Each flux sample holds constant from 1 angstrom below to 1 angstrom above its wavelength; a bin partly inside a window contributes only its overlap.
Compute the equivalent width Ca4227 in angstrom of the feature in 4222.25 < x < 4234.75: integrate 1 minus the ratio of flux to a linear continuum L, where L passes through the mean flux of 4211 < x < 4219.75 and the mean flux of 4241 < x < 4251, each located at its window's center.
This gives 4.3 angstrom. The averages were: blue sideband 17.9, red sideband 16.8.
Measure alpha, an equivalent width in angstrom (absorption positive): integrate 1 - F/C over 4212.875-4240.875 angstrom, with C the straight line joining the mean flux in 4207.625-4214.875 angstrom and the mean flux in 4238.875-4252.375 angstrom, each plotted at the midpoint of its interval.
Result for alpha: 5.1 angstrom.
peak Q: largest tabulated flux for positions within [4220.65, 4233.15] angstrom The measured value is 17.4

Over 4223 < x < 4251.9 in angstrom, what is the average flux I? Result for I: 14.1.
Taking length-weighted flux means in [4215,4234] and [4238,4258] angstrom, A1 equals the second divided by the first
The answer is 1.18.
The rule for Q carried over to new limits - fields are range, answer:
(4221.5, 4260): 19.13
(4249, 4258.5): 15.14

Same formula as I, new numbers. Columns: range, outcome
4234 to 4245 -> 16.3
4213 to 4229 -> 13.9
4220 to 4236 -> 12.5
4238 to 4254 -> 16.3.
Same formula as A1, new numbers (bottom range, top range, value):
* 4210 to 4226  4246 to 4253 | 0.94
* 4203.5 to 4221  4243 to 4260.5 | 0.86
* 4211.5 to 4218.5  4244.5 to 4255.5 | 0.87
